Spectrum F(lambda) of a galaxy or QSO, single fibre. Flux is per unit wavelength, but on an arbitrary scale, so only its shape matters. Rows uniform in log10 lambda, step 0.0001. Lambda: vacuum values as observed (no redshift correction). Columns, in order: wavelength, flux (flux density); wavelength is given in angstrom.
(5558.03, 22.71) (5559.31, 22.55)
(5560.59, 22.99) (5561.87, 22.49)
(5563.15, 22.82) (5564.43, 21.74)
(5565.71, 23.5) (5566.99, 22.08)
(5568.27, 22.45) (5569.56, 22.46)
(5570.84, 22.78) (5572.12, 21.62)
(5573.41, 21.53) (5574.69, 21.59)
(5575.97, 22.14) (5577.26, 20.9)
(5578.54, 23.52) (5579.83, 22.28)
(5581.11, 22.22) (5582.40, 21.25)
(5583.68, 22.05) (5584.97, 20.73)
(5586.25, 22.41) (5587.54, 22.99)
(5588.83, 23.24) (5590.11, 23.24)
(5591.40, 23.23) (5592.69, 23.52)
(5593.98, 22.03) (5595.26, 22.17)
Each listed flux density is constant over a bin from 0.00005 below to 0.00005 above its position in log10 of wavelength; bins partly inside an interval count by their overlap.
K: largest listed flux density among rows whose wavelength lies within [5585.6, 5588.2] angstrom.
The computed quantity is 22.99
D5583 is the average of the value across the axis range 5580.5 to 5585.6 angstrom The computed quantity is 21.5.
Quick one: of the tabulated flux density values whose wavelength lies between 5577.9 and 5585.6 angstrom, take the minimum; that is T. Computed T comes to 20.73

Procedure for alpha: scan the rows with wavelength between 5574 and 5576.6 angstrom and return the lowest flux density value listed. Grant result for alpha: 21.59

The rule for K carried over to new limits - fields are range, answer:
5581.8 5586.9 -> 22.41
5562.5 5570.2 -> 23.5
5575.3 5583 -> 23.52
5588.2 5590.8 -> 23.24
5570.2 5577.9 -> 22.78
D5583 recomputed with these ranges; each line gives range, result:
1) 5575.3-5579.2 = 22.2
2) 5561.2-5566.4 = 22.7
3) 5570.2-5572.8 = 22.2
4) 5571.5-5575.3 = 21.6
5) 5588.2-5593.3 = 23.3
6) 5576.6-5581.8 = 22.2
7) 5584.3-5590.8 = 22.5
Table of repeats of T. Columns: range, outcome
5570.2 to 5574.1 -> 21.53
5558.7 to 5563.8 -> 22.49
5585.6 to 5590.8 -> 22.41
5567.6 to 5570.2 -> 22.45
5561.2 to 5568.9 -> 21.74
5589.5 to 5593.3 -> 23.23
